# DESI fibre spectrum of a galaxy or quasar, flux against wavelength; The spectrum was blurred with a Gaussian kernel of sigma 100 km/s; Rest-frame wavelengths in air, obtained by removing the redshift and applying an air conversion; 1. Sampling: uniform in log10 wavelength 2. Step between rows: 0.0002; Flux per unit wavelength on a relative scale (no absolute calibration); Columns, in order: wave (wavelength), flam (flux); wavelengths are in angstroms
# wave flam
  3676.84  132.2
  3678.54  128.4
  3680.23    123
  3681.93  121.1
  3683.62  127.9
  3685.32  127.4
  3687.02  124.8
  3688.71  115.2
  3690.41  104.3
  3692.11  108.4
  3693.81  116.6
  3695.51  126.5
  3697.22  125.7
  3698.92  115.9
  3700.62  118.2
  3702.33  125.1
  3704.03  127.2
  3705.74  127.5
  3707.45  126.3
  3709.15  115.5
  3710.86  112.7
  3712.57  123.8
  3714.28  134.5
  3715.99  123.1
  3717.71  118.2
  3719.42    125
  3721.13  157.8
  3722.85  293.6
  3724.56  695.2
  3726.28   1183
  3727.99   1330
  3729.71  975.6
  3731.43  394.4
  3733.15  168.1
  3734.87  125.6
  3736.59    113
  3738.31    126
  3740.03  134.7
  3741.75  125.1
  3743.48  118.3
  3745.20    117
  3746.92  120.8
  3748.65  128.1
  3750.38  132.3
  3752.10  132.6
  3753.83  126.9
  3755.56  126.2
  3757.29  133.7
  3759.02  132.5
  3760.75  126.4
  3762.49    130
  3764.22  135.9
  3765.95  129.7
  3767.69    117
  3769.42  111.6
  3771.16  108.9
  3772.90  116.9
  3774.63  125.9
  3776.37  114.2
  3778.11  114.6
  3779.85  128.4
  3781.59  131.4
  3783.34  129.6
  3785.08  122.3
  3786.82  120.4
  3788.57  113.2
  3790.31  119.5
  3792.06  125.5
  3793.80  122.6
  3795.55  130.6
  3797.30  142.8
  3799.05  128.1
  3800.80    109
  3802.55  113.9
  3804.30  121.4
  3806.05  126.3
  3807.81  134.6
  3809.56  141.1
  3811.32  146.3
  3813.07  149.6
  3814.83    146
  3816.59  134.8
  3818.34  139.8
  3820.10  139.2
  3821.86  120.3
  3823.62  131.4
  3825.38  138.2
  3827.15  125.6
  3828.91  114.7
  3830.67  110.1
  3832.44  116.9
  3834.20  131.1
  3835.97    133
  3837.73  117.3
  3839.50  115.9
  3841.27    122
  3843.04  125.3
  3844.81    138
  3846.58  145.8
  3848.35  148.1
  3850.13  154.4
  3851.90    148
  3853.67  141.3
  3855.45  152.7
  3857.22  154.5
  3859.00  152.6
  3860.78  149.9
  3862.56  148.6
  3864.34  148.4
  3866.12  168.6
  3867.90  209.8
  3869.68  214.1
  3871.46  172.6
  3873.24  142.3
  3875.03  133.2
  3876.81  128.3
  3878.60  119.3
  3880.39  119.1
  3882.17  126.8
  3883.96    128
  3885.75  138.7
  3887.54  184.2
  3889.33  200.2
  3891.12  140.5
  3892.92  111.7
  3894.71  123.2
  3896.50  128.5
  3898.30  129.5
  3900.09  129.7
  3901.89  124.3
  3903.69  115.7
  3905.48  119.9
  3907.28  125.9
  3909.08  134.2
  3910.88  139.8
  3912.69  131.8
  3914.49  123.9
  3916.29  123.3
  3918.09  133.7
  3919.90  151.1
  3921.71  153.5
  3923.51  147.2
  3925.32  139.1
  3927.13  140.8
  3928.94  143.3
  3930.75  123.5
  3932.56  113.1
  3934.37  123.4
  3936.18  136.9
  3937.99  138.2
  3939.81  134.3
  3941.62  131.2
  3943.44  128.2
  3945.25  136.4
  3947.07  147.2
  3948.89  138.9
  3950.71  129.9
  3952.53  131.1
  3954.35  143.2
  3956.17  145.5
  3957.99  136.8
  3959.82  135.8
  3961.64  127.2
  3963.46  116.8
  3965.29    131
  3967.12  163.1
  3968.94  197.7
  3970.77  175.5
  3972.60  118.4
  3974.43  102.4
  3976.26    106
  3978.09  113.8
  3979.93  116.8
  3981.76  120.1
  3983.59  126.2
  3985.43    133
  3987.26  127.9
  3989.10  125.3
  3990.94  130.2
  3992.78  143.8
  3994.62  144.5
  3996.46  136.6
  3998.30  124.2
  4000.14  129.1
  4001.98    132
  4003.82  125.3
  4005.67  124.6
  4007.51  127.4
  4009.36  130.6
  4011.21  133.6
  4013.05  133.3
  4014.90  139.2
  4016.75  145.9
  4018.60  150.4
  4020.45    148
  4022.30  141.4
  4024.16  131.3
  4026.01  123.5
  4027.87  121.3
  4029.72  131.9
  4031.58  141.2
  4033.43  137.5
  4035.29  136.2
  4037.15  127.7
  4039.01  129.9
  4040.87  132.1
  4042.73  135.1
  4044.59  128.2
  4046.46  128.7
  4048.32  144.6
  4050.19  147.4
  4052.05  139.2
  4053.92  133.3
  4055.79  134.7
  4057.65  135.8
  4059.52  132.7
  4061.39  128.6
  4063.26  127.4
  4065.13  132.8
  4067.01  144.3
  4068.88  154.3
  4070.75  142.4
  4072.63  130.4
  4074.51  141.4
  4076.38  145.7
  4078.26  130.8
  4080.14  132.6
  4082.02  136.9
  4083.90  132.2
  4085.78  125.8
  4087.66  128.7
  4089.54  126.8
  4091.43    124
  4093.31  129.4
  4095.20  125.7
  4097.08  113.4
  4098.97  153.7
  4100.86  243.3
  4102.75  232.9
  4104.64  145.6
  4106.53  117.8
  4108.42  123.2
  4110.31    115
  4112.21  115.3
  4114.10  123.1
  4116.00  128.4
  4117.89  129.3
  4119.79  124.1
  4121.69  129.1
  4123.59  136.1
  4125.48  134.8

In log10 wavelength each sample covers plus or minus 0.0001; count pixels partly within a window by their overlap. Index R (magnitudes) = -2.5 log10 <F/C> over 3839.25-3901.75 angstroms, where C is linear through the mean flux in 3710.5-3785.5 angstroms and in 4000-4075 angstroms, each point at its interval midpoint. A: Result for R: 0.26 mag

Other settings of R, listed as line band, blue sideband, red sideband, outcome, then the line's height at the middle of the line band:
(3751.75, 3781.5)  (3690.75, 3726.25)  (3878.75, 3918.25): 0.33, 168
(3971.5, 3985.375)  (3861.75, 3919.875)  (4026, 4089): 0.18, 138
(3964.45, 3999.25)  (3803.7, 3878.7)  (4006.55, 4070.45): 0.03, 137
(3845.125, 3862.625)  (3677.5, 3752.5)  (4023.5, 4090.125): 0.23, 185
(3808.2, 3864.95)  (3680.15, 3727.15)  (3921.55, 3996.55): 0.17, 161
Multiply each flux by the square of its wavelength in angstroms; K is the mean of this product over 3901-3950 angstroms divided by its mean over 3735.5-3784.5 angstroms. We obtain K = 1.17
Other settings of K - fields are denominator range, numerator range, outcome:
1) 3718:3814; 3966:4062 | 0.76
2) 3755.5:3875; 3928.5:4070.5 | 1.09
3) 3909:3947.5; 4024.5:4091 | 1.06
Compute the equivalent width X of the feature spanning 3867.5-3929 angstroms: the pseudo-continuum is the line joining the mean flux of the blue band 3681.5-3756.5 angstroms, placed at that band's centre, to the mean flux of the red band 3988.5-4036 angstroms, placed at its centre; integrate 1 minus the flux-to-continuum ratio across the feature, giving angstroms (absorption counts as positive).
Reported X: 10.0 angstroms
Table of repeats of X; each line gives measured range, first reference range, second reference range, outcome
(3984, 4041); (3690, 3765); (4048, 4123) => 7.7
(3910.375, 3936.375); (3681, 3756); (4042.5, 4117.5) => 5.7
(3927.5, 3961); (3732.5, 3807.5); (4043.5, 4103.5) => -0.1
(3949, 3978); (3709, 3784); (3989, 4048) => 2.8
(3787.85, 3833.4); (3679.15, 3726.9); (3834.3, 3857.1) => 6.0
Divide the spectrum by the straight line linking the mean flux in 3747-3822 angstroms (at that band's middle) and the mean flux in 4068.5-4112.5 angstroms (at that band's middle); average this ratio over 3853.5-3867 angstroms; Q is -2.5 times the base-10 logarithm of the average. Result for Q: -0.17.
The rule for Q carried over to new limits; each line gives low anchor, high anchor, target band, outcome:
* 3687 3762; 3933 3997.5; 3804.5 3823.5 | 0.342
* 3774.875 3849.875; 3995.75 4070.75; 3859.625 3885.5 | -0.158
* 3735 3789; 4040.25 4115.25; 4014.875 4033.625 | -0.014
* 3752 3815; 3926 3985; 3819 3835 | 0.023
